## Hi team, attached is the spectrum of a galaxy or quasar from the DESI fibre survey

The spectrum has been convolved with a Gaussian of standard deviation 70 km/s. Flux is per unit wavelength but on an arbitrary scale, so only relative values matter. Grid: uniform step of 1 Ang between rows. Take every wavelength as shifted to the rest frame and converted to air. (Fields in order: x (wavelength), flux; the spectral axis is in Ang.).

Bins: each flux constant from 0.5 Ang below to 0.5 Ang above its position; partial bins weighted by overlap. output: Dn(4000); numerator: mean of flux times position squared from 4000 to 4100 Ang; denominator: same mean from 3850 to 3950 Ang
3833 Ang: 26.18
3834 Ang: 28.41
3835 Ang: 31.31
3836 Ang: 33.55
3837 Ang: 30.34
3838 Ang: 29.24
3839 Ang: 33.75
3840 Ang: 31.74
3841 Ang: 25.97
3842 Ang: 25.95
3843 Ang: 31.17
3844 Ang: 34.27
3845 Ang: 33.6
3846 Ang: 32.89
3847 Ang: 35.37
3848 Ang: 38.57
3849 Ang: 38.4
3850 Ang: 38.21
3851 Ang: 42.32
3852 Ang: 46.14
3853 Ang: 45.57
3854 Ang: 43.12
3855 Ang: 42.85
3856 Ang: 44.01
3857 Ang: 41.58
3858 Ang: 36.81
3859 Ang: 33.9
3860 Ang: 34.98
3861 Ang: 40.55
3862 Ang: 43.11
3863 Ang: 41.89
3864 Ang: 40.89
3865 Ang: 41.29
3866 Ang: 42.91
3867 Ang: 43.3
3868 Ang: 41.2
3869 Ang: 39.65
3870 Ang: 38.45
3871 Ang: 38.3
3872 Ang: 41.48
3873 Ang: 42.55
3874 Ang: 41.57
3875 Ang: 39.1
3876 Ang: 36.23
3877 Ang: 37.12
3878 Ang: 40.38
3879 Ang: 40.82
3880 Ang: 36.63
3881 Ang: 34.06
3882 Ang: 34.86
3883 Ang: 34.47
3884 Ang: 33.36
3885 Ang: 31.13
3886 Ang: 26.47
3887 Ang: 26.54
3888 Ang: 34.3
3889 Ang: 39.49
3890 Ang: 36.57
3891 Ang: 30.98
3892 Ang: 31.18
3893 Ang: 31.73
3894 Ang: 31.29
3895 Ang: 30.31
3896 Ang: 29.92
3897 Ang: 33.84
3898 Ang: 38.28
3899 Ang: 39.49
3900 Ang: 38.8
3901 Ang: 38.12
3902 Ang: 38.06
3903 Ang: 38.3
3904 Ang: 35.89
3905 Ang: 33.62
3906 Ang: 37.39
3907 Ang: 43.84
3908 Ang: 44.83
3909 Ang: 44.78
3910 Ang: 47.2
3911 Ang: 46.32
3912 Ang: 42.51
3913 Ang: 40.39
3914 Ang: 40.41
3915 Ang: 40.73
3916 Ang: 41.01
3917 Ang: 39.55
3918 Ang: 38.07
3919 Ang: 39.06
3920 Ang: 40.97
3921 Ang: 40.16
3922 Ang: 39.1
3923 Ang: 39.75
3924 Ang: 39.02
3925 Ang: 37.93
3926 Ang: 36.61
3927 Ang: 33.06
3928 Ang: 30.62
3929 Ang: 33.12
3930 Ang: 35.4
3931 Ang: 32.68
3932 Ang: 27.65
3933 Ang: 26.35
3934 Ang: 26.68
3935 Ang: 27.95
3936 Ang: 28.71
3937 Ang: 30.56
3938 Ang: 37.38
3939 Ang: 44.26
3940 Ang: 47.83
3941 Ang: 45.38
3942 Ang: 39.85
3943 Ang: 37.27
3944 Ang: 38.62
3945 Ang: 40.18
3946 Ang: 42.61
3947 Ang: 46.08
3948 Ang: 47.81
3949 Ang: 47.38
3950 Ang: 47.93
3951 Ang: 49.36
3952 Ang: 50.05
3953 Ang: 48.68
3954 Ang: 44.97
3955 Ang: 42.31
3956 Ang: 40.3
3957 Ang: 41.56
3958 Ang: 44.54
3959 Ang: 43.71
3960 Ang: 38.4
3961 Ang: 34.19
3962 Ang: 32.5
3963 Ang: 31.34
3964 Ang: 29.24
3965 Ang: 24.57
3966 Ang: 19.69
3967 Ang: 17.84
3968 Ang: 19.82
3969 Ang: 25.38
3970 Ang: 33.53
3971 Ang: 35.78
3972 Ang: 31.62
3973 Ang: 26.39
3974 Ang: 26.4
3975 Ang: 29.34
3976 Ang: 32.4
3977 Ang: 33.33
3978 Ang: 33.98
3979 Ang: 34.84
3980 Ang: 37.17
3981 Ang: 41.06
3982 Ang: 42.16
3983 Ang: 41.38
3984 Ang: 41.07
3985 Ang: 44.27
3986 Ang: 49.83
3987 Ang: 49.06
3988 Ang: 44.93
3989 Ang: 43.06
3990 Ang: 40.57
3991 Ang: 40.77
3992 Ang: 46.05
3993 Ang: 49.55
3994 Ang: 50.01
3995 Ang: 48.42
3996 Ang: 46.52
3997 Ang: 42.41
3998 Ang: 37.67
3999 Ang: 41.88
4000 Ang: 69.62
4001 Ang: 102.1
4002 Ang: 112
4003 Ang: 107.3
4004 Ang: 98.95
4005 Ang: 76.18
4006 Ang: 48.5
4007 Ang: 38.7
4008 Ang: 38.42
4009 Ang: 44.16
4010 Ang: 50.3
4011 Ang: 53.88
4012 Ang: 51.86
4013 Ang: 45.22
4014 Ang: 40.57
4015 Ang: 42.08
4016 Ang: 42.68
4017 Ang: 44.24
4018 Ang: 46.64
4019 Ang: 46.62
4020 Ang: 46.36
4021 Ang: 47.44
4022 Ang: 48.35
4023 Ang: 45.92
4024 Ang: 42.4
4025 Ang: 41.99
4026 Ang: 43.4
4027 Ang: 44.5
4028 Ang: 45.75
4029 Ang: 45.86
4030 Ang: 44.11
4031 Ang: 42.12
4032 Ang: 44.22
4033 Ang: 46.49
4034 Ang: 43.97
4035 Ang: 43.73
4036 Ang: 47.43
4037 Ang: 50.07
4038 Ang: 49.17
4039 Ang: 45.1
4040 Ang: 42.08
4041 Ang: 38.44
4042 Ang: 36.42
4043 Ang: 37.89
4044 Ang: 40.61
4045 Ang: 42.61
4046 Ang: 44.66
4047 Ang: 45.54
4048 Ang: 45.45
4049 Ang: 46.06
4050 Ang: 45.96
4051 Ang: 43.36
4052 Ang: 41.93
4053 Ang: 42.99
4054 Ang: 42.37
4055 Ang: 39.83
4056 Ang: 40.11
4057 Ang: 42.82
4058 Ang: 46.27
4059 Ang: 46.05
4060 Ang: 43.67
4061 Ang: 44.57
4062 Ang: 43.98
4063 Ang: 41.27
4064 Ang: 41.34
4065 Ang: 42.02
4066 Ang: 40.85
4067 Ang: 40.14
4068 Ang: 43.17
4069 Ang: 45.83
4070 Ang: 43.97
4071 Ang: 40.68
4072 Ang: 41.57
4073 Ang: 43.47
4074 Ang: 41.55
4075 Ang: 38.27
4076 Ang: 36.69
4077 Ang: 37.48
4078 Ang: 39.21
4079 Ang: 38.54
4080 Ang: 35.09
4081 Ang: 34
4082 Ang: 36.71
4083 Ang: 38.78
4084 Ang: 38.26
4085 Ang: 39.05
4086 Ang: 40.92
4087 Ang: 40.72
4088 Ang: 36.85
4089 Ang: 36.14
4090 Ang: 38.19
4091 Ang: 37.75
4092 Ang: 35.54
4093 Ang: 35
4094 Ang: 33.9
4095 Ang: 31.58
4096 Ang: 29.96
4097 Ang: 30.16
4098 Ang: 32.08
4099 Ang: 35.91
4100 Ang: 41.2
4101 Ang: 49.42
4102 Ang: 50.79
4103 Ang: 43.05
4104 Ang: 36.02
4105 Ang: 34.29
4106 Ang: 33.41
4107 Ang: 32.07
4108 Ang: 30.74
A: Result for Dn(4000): 1.3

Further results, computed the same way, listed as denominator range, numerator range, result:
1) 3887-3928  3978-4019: 1.42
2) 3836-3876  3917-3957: 1.07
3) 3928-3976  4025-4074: 1.27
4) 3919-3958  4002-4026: 1.40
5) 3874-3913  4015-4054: 1.30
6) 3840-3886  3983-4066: 1.36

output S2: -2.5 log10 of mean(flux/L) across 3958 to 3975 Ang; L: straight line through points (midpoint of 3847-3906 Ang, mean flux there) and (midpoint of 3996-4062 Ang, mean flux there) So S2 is 0.42 mag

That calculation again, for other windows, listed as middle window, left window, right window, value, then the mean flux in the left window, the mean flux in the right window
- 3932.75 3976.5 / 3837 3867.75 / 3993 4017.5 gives 0.36 mag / 37.7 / 57.1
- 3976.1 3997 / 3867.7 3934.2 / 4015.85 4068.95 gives -0.04 mag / 36.9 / 43.8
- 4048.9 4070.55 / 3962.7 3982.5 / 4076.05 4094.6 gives -0.20 mag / 30.3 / 37.3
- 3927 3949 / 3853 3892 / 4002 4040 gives 0.18 mag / 38.1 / 50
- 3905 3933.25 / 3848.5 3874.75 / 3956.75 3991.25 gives -0.01 mag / 40.9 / 35.2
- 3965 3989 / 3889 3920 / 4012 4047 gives 0.21 mag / 38.2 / 44.2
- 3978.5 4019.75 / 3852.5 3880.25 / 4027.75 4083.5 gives -0.23 mag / 40.4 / 42.3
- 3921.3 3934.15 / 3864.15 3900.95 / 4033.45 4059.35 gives 0.13 mag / 36.4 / 43.5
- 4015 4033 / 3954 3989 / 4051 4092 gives -0.18 mag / 35.4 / 40.5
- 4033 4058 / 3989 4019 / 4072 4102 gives 0.07 mag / 54.7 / 37.6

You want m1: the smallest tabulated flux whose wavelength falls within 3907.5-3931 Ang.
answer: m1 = 30.62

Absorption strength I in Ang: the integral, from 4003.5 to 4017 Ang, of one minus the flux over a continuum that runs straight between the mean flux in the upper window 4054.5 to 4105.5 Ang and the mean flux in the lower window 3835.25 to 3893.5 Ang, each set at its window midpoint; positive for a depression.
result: -4.5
